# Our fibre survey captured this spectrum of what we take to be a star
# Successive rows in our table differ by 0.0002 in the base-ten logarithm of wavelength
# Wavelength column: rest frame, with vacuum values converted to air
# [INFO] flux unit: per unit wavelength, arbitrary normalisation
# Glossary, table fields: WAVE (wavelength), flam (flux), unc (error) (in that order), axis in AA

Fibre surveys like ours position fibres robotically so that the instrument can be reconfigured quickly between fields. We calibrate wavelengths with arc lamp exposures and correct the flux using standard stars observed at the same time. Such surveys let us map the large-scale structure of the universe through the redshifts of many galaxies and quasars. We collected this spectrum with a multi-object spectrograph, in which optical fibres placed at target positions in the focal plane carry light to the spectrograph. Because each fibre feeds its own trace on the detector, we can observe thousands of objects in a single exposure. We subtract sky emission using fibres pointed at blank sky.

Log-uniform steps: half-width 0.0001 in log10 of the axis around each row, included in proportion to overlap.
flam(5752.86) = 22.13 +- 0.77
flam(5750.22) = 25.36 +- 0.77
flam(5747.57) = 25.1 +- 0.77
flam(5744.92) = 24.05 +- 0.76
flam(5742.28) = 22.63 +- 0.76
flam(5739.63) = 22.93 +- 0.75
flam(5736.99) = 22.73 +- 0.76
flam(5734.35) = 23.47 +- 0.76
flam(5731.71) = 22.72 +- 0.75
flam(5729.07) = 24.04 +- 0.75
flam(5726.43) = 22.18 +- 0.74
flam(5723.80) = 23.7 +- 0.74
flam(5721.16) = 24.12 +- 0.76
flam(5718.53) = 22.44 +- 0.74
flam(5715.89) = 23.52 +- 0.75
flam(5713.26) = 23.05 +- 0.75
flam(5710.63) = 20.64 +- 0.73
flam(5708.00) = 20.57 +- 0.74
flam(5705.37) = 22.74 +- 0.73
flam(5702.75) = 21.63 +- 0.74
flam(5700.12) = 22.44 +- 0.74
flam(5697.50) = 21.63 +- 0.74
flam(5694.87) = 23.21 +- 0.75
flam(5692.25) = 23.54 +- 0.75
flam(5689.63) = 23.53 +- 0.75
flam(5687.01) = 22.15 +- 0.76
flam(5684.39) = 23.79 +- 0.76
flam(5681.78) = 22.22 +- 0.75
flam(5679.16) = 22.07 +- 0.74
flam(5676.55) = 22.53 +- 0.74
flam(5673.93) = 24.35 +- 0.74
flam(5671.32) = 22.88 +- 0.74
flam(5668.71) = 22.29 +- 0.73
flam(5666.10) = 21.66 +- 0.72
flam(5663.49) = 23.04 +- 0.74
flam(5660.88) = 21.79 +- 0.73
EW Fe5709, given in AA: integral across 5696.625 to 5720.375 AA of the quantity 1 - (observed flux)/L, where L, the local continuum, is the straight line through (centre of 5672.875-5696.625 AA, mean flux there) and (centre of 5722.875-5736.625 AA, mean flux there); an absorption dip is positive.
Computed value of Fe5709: 1.00 AA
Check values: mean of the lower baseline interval 23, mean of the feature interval 22.1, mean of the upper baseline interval 23.2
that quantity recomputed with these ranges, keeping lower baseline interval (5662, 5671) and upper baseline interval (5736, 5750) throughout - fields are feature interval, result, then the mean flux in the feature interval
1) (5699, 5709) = 0.49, 21.9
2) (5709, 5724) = 0.26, 22.8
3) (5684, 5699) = -0.09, 22.9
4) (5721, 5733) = 0.05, 23.3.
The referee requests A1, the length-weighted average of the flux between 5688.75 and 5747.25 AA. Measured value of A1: 22.8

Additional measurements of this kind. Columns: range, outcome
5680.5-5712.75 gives 22.4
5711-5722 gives 23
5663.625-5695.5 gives 22.9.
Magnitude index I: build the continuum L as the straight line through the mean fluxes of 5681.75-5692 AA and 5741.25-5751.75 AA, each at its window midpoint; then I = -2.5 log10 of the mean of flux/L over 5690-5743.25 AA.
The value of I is 0.05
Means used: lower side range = 23.1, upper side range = 24.3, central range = 22.7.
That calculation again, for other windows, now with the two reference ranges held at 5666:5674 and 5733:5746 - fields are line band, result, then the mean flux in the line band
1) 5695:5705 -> 0.04 mag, 22.1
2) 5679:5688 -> 0.01 mag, 22.6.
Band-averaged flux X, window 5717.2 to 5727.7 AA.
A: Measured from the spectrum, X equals 23.1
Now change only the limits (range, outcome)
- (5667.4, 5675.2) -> 23.2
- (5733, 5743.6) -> 22.9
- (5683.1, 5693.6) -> 23.3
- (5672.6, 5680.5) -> 23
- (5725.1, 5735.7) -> 23.1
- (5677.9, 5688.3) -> 22.6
